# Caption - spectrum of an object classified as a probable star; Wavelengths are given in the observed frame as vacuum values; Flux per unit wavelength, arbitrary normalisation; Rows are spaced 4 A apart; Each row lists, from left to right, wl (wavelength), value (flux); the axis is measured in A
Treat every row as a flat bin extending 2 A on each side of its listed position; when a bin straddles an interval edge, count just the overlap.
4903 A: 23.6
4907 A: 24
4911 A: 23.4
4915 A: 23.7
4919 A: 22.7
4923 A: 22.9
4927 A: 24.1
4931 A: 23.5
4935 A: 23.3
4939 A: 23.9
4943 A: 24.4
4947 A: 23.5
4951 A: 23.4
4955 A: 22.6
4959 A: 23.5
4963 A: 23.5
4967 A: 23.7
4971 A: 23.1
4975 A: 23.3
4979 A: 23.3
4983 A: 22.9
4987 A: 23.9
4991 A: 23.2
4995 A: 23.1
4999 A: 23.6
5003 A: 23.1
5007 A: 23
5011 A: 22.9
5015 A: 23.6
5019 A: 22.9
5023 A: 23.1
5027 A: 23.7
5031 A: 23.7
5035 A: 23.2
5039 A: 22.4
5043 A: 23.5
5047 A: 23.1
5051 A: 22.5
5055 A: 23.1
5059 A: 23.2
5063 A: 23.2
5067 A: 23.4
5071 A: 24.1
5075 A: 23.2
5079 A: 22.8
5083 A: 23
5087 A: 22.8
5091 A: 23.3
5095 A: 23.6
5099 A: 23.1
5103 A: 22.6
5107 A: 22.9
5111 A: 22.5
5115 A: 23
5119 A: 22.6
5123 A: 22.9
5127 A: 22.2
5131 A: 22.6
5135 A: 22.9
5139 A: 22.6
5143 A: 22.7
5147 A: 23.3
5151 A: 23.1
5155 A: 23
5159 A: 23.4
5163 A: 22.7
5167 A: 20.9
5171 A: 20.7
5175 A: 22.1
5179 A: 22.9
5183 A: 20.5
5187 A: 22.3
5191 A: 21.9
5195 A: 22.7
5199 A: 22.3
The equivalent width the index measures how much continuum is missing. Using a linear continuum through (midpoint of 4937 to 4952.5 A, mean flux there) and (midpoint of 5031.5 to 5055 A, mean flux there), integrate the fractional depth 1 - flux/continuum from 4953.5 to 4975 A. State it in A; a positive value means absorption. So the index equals 0.3 A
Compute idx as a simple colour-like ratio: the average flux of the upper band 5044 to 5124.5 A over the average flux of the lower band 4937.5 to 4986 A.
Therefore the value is 0.98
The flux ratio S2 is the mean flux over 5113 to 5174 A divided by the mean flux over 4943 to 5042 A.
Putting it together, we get 0.97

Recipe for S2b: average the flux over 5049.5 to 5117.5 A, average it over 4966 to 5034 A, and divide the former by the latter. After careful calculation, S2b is 0.99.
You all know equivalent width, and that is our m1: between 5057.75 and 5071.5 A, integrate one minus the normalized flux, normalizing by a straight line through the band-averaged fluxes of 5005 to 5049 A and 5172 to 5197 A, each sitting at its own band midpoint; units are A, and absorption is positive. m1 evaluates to -0.3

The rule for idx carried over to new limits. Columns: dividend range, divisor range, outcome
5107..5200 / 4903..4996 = 0.96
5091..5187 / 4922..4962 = 0.96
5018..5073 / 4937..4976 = 0.99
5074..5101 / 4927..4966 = 0.98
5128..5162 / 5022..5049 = 0.99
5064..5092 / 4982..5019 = 1.00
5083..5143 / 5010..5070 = 0.98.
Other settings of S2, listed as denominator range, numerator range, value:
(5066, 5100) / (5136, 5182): 0.97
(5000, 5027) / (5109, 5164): 0.99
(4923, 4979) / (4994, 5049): 0.99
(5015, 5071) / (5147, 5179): 0.96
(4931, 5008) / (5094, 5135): 0.97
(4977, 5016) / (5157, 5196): 0.95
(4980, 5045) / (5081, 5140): 0.98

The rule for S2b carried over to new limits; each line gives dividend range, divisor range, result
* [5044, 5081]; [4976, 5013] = 1.00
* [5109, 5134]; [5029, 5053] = 0.98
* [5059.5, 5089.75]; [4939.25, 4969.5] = 0.99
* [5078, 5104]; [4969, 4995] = 0.99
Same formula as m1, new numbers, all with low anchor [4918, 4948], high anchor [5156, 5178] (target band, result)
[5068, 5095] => -0.76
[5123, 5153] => -0.73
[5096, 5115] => -0.33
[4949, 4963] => 0.12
